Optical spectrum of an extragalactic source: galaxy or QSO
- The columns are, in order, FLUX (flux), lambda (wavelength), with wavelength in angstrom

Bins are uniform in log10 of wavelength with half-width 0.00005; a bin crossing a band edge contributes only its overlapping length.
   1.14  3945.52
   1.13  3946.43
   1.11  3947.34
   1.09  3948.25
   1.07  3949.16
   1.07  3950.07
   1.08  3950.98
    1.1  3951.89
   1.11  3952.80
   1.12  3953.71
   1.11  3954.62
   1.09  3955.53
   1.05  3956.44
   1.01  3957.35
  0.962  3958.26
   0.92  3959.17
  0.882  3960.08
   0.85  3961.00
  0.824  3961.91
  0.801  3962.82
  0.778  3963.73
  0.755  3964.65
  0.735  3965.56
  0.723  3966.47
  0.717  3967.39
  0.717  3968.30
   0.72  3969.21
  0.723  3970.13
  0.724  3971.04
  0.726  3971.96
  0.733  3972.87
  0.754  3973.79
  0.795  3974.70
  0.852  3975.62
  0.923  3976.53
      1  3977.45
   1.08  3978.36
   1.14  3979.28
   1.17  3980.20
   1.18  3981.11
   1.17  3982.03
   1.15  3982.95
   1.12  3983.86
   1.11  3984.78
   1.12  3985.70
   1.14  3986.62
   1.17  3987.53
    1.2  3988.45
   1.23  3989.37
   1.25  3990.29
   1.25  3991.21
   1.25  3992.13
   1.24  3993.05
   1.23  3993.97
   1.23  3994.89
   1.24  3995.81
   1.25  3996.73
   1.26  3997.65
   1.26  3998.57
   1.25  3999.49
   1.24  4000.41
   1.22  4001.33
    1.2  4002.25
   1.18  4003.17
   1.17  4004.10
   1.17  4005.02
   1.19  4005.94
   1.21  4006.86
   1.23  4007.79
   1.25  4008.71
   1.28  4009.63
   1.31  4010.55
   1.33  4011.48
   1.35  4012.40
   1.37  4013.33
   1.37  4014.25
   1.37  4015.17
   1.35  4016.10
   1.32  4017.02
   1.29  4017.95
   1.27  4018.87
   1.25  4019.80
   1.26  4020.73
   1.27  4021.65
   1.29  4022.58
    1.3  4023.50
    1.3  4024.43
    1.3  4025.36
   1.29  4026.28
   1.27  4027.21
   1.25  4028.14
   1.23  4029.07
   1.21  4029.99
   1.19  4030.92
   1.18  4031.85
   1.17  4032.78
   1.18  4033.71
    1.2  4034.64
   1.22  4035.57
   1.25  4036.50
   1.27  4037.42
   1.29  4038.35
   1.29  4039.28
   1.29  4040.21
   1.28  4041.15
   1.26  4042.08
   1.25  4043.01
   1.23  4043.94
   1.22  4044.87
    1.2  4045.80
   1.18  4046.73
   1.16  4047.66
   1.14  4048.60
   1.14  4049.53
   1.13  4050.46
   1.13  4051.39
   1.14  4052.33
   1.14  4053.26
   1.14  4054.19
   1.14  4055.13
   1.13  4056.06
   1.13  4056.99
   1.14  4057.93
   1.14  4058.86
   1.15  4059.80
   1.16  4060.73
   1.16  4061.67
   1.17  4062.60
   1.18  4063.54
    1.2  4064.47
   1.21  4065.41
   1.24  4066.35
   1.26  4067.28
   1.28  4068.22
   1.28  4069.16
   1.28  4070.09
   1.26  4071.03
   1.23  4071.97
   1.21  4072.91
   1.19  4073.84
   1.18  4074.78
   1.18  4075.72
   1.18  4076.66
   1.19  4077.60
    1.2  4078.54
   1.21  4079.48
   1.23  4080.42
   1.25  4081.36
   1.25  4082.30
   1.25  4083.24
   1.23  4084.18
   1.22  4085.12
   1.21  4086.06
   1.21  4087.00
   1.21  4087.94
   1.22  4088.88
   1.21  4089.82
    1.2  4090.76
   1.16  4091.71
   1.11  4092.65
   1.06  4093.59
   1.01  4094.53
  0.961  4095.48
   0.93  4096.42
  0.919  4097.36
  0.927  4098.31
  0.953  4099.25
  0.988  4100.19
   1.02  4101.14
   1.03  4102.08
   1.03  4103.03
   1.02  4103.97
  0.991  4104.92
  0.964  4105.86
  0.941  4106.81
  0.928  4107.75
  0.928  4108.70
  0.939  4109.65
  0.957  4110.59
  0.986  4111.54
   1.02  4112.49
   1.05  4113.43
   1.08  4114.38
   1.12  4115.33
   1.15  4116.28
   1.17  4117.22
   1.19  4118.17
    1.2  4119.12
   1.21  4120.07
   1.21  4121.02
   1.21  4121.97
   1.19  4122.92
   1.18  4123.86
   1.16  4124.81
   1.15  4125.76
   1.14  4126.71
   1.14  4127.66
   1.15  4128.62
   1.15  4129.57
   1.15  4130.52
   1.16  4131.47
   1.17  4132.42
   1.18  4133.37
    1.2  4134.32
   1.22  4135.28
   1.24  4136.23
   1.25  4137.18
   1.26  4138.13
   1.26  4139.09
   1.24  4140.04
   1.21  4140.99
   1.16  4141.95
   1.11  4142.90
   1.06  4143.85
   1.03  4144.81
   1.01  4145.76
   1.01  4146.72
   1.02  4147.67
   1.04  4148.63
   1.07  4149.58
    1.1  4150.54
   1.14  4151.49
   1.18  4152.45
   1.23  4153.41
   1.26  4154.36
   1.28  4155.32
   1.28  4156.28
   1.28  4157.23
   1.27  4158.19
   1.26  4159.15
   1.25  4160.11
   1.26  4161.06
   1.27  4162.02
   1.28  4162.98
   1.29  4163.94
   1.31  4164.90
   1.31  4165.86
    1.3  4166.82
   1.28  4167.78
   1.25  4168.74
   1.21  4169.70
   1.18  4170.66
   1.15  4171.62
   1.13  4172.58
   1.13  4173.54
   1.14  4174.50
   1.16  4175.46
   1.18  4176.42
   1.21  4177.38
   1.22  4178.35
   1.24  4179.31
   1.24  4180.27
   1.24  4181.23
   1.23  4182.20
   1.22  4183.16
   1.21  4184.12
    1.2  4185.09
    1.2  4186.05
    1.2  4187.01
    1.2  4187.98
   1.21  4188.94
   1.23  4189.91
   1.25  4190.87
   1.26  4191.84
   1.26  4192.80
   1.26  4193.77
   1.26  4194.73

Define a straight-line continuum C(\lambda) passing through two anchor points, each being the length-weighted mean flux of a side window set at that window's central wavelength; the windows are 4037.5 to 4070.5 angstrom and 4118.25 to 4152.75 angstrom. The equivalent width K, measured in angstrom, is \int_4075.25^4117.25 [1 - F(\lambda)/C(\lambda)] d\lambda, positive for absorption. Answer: 3.1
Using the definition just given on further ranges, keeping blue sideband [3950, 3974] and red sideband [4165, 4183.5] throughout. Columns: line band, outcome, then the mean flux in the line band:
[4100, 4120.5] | 1.31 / 1.04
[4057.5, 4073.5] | -2.56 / 1.21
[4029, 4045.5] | -3.91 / 1.23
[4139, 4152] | 0.76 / 1.1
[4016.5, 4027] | -3.37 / 1.29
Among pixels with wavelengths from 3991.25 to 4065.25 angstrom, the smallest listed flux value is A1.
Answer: 1.13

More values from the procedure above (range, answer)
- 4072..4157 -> 0.919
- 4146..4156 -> 1.01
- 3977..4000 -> 1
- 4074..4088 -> 1.18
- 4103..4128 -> 0.928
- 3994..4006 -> 1.17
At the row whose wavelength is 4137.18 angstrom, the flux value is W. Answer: 1.25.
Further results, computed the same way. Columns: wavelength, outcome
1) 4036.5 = 1.25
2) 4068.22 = 1.28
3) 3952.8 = 1.11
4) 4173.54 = 1.13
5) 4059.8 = 1.15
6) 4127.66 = 1.14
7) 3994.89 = 1.23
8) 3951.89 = 1.1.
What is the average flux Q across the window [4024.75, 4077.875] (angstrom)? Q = 1.21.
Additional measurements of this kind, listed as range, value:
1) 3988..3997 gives 1.24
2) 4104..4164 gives 1.14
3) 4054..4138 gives 1.14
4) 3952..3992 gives 0.971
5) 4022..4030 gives 1.27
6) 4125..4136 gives 1.17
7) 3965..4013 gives 1.09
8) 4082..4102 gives 1.1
